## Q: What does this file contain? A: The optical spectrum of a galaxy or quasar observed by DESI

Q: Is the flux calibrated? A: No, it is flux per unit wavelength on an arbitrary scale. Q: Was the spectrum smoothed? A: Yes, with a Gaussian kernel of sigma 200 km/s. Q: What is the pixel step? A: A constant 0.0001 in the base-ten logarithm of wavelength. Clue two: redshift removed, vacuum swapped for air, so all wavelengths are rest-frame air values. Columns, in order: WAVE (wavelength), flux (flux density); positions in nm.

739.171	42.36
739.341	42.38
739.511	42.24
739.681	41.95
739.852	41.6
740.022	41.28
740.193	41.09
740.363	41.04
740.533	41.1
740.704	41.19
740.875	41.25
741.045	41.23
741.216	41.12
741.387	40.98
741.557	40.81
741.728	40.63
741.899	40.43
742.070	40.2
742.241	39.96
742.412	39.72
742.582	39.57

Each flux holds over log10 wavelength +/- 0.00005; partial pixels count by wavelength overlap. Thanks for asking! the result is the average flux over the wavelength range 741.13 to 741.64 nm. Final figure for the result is 41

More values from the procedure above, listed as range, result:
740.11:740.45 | 41.2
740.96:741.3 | 41.2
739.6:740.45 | 41.4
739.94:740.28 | 41.2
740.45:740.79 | 41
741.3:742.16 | 40.6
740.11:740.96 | 41.2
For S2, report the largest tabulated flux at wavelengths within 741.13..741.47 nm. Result 41.12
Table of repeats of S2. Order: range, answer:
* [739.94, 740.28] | 41.28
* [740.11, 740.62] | 41.1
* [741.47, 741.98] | 40.81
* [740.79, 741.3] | 41.25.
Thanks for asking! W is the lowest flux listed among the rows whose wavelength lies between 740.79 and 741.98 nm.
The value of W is 40.43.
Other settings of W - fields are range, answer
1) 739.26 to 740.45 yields 41.04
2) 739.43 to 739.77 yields 41.95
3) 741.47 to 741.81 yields 40.63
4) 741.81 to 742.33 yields 39.96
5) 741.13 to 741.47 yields 40.98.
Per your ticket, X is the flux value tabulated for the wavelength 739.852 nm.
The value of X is 41.6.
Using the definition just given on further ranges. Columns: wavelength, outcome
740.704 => 41.19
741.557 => 40.81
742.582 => 39.57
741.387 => 40.98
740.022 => 41.28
